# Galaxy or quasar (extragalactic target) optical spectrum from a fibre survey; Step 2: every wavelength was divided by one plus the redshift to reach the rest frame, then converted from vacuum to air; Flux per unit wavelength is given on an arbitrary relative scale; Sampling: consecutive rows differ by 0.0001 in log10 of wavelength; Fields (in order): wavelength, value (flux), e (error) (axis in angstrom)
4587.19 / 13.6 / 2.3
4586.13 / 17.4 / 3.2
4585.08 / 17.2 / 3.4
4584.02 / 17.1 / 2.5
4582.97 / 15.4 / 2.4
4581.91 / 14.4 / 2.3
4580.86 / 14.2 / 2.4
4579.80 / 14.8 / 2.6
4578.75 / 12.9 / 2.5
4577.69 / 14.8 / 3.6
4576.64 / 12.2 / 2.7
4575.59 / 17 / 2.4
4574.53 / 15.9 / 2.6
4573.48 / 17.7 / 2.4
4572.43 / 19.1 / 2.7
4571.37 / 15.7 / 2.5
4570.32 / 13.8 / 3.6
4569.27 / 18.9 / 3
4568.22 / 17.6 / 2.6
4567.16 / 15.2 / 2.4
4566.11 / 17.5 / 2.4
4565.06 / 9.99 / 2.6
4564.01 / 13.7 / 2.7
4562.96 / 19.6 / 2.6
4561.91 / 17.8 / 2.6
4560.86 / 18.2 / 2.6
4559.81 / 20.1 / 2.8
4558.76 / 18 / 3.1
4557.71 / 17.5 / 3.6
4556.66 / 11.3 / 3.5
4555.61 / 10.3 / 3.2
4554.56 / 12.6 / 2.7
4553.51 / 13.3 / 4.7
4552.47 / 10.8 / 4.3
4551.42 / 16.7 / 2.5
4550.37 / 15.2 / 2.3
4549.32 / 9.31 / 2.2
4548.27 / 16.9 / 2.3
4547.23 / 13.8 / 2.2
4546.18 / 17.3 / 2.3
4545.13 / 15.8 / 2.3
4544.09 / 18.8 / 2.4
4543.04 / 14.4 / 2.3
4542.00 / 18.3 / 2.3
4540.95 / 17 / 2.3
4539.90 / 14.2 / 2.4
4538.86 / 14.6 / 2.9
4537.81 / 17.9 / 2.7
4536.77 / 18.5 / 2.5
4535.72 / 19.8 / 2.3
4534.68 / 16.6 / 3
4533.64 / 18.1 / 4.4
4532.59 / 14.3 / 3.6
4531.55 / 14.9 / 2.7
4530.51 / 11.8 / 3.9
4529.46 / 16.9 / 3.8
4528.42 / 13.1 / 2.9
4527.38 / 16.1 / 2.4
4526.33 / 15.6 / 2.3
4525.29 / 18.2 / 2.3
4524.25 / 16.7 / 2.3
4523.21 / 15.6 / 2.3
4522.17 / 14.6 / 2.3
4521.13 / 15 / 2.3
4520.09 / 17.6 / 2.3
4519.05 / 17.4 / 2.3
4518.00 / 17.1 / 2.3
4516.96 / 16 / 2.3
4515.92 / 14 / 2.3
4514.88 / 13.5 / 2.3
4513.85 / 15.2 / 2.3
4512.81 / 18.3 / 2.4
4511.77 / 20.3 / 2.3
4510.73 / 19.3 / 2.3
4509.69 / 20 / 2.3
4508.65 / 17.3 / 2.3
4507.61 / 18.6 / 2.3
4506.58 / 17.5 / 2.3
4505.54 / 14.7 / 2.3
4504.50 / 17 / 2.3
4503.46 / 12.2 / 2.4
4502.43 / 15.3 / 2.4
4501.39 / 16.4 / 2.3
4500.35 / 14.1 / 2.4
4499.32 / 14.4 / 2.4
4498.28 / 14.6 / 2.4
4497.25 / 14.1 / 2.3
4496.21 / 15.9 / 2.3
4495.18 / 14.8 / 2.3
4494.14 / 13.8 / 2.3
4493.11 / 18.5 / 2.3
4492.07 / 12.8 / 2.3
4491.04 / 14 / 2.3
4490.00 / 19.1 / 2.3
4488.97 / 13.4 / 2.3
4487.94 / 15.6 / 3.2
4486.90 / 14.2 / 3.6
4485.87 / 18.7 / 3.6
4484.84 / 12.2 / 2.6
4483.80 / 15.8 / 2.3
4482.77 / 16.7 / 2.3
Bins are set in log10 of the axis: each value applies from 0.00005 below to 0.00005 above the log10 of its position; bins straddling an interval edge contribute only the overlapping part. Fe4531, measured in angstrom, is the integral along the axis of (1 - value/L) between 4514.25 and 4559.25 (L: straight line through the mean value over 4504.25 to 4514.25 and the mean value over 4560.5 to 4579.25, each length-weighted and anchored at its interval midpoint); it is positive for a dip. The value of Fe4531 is 4.1 angstrom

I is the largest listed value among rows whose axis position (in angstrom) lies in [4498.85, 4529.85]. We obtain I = 20.3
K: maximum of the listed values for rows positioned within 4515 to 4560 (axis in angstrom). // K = 20.1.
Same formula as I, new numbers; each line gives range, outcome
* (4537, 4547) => 18.8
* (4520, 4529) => 18.2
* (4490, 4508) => 19.1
